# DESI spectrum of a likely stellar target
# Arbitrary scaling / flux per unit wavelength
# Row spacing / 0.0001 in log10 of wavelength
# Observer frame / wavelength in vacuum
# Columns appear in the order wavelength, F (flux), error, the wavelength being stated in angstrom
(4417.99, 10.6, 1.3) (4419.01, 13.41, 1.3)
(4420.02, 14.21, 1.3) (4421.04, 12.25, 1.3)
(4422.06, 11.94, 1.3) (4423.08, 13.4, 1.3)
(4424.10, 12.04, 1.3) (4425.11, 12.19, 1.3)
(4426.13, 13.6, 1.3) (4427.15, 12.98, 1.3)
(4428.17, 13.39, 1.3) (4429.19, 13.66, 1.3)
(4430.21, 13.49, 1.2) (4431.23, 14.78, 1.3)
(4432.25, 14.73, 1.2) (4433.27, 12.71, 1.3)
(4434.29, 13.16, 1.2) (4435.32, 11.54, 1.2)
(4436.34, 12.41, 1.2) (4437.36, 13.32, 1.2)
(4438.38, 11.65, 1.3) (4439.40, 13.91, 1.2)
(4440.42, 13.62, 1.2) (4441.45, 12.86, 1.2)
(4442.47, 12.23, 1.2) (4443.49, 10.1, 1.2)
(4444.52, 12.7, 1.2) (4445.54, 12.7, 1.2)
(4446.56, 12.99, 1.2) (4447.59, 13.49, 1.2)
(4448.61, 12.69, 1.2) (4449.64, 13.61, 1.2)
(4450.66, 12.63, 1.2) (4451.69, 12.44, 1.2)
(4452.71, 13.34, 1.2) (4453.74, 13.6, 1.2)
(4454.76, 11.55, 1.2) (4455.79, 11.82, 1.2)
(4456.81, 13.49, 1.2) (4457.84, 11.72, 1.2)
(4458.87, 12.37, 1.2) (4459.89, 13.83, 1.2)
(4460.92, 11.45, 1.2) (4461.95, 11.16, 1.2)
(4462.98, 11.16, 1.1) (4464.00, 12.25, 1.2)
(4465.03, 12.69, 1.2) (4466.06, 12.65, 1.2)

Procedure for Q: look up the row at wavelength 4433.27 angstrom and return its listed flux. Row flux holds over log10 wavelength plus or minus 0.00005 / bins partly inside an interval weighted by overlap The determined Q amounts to 12.71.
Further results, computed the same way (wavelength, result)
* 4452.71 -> 13.34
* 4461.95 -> 11.16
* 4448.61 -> 12.69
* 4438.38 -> 11.65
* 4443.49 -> 10.1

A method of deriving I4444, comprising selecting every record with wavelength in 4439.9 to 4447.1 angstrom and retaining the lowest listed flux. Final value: 10.1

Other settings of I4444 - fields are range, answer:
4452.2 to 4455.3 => 11.55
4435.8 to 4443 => 11.65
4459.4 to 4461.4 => 11.45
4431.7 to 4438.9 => 11.54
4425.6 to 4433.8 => 12.71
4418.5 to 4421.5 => 12.25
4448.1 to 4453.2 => 12.44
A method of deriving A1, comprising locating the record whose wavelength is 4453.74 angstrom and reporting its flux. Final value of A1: 13.6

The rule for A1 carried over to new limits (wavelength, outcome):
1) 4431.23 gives 14.78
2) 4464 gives 12.25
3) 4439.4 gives 13.91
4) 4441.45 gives 12.86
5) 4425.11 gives 12.19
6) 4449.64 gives 13.61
